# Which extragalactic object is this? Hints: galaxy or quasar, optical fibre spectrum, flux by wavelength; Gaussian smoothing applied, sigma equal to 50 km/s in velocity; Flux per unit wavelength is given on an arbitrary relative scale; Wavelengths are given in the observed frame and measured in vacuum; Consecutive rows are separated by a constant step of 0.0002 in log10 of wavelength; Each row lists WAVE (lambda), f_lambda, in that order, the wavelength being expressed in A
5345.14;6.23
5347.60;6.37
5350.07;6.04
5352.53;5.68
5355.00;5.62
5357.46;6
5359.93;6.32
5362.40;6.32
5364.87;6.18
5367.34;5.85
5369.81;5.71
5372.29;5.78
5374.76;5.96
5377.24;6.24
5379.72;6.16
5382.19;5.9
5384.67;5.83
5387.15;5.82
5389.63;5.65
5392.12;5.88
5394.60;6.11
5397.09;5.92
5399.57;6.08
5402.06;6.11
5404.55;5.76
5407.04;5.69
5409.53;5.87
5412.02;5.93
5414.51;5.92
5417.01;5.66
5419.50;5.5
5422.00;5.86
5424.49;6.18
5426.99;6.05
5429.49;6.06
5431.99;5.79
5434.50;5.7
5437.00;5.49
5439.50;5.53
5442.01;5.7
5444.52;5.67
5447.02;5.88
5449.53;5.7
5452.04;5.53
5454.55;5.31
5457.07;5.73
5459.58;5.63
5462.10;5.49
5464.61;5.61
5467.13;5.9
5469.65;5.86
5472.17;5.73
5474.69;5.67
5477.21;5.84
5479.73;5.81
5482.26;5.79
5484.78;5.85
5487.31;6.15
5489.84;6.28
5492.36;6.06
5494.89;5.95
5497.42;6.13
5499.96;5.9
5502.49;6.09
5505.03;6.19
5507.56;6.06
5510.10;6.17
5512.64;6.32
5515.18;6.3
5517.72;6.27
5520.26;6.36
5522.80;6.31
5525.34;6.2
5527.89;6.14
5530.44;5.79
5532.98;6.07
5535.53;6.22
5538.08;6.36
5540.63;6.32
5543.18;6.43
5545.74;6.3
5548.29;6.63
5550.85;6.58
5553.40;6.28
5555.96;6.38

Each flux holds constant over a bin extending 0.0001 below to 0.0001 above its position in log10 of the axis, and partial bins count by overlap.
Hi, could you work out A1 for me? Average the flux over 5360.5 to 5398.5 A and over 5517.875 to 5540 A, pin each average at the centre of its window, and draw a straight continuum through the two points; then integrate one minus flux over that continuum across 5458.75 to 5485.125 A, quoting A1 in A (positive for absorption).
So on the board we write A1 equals 1.6 A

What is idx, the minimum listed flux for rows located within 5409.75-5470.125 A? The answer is 5.31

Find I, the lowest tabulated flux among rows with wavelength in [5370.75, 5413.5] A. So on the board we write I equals 5.65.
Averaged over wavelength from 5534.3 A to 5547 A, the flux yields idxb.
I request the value 6.32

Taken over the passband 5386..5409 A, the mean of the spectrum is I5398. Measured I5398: 5.89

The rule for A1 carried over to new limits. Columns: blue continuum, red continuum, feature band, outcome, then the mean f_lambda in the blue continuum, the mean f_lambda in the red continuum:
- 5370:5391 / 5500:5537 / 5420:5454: 1.41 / 5.9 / 6.17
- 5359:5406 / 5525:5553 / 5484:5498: 0.25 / 5.97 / 6.28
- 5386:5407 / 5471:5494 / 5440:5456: 0.76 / 5.9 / 5.91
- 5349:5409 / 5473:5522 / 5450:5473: 1.46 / 5.94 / 6.06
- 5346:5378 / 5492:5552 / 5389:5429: 1.14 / 6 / 6.22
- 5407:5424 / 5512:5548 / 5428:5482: 2.33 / 5.8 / 6.25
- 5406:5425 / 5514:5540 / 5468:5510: 0.75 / 5.82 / 6.21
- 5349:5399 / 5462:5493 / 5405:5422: 0.42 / 5.95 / 5.86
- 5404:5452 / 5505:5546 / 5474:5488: 0.41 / 5.78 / 6.22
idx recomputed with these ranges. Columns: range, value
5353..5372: 5.62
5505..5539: 5.79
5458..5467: 5.49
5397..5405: 5.76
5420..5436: 5.7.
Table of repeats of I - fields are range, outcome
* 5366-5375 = 5.71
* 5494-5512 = 5.9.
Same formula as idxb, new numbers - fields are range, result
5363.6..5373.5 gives 5.88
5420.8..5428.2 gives 6.04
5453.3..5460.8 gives 5.55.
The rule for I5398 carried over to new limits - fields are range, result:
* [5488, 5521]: 6.16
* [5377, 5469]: 5.8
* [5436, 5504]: 5.79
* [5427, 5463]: 5.67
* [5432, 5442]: 5.61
